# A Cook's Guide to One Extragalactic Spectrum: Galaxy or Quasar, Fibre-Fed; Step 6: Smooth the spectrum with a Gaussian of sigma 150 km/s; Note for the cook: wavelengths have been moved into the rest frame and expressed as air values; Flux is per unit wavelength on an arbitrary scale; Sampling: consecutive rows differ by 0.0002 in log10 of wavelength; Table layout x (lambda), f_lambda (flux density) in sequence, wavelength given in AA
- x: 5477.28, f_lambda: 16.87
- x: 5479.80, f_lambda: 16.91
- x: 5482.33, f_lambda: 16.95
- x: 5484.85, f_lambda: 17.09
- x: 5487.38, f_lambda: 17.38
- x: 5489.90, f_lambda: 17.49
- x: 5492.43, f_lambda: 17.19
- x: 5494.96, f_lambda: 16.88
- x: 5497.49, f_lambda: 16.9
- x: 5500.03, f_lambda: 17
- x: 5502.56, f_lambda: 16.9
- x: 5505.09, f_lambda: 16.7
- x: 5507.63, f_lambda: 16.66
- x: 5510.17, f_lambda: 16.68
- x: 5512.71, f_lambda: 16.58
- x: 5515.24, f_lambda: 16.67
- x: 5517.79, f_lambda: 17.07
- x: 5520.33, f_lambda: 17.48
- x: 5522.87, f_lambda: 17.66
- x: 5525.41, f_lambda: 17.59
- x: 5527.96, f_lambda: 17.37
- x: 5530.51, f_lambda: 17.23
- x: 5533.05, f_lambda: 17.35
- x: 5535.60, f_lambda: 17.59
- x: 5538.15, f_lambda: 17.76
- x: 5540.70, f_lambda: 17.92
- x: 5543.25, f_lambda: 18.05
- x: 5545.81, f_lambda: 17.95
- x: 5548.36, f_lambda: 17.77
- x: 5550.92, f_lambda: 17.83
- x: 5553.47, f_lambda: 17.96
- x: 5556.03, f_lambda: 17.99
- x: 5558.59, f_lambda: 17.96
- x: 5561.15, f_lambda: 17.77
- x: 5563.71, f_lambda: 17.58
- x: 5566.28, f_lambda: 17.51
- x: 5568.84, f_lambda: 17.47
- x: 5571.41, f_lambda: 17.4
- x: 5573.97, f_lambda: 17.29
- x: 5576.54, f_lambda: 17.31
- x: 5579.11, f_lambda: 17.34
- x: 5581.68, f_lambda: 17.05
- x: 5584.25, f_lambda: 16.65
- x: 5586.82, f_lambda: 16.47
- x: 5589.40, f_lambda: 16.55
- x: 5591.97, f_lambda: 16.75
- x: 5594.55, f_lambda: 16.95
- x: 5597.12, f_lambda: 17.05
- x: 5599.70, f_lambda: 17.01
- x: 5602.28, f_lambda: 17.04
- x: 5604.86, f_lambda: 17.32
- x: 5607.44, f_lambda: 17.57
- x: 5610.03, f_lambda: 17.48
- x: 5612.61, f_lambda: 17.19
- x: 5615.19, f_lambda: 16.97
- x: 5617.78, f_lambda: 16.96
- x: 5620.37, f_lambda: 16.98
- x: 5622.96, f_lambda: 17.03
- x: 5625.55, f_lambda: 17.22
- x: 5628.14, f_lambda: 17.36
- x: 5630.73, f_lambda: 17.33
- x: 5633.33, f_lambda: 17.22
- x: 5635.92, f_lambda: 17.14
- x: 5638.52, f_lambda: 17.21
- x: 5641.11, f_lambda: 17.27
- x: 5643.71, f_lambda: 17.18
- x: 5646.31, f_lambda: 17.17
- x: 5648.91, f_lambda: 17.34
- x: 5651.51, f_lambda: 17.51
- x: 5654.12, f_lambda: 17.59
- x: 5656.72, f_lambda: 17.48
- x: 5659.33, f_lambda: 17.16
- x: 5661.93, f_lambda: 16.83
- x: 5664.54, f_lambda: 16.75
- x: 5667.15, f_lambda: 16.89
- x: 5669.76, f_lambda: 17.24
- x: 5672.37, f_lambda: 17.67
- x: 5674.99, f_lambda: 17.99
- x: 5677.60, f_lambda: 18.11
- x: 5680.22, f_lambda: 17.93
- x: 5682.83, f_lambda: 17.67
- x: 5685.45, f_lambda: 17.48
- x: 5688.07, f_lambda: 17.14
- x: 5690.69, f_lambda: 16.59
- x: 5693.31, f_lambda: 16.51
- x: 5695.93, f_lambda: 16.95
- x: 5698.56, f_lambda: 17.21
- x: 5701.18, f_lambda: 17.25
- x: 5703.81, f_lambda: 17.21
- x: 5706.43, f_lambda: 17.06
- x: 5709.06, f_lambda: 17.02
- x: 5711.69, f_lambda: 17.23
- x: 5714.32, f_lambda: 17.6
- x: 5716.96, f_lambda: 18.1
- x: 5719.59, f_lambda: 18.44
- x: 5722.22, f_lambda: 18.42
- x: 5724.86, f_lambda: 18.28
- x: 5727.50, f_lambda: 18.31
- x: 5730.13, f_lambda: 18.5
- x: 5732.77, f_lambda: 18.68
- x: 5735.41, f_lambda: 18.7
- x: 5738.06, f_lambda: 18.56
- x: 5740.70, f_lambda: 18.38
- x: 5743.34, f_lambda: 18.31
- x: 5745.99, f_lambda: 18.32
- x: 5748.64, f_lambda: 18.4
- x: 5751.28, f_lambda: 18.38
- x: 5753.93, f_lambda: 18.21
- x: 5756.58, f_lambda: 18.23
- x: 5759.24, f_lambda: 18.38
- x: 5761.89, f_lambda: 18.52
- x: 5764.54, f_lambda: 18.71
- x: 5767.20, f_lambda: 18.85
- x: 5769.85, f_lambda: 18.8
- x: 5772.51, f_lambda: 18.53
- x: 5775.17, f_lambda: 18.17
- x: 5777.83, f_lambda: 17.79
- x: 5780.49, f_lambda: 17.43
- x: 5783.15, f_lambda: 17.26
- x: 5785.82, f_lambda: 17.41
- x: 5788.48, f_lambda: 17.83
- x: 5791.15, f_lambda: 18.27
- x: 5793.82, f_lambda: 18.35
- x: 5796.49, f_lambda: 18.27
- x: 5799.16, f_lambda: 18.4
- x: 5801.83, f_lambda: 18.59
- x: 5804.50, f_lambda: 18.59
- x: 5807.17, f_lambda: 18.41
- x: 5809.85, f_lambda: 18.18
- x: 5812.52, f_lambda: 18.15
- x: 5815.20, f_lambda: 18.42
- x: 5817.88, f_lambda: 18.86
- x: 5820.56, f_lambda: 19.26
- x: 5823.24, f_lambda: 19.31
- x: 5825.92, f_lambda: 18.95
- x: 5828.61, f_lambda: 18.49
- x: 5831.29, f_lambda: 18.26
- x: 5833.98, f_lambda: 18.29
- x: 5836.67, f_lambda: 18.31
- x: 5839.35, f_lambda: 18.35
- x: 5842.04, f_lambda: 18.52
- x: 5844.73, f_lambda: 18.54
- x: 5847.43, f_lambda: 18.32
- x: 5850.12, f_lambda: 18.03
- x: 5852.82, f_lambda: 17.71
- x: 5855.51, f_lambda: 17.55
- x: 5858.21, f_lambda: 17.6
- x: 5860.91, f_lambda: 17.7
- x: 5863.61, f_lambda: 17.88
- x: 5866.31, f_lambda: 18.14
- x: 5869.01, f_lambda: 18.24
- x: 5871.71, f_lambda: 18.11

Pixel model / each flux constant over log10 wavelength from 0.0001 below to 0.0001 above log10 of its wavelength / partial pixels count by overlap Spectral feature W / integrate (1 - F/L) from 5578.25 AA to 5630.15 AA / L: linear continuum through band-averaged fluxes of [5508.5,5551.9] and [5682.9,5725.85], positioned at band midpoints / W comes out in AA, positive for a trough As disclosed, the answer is 1.11 AA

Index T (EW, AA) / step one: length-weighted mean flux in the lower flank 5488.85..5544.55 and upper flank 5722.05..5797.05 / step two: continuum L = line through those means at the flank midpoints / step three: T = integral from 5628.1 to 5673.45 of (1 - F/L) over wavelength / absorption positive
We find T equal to 1.44 AA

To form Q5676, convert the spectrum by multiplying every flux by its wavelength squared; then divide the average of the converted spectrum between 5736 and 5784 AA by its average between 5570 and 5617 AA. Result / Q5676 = 1.1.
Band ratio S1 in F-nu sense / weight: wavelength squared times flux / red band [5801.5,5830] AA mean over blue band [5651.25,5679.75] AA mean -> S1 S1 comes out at 1.1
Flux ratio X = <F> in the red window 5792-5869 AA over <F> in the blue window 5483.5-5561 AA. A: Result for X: 1.06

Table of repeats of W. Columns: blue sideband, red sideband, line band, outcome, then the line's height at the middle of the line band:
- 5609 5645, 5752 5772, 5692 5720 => 1.06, 18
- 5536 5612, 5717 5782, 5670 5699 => 1.02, 18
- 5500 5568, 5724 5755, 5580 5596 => 0.85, 17.7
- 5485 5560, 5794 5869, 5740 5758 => -0.24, 18.1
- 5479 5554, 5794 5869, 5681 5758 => 0.54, 18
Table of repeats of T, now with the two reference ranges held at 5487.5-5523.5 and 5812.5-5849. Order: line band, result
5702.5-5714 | 0.5 AA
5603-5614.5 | 0.1 AA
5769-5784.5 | 0.3 AA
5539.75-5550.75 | -0.5 AA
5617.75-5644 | 0.6 AA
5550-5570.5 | -0.6 AA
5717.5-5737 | -0.4 AA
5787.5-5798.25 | 0.1 AA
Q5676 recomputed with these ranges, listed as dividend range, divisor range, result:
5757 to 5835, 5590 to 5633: 1.14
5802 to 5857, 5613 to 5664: 1.14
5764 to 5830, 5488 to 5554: 1.17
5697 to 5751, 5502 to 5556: 1.11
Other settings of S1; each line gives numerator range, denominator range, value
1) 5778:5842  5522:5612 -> 1.15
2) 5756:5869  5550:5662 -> 1.14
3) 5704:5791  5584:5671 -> 1.11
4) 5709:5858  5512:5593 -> 1.14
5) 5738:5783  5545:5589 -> 1.12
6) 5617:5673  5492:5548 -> 1.04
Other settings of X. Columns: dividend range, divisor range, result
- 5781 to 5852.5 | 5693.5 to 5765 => 1.02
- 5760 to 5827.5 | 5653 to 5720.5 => 1.06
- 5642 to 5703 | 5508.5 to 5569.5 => 0.99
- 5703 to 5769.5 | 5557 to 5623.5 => 1.06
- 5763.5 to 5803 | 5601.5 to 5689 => 1.05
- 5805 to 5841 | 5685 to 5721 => 1.07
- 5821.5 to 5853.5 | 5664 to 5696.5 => 1.06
